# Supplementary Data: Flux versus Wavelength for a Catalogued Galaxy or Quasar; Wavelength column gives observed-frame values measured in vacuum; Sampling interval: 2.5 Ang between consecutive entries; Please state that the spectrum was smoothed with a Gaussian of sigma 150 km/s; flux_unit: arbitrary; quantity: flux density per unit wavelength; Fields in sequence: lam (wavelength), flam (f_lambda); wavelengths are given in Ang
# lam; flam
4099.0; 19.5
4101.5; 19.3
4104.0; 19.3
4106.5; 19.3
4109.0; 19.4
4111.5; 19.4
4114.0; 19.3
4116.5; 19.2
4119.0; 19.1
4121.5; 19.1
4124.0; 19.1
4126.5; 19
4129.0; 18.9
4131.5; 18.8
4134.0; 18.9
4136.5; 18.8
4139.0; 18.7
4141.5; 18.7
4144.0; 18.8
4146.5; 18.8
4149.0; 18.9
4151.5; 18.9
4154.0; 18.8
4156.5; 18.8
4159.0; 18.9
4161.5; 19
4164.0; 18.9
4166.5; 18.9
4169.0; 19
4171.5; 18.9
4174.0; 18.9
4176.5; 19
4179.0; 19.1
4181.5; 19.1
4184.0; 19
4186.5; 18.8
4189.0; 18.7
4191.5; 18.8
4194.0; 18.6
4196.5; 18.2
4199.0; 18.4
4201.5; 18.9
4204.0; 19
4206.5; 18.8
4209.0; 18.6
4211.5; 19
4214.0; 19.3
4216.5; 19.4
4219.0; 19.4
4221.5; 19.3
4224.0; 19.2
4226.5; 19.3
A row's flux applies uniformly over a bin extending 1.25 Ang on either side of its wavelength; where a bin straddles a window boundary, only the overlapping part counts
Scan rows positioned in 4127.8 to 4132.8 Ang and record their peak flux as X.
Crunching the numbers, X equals 18.9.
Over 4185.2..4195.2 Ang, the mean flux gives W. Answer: 18.7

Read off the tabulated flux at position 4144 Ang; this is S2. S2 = 18.8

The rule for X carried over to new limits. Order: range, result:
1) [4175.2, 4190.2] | 19.1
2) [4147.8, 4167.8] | 19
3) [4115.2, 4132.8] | 19.2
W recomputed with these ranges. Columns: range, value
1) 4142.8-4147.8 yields 18.8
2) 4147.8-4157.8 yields 18.9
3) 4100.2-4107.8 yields 19.3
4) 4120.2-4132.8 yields 19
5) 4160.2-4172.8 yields 18.9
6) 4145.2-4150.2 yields 18.8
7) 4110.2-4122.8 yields 19.2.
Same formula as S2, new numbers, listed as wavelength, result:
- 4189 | 18.7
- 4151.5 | 18.9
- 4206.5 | 18.8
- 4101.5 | 19.3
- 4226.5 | 19.3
